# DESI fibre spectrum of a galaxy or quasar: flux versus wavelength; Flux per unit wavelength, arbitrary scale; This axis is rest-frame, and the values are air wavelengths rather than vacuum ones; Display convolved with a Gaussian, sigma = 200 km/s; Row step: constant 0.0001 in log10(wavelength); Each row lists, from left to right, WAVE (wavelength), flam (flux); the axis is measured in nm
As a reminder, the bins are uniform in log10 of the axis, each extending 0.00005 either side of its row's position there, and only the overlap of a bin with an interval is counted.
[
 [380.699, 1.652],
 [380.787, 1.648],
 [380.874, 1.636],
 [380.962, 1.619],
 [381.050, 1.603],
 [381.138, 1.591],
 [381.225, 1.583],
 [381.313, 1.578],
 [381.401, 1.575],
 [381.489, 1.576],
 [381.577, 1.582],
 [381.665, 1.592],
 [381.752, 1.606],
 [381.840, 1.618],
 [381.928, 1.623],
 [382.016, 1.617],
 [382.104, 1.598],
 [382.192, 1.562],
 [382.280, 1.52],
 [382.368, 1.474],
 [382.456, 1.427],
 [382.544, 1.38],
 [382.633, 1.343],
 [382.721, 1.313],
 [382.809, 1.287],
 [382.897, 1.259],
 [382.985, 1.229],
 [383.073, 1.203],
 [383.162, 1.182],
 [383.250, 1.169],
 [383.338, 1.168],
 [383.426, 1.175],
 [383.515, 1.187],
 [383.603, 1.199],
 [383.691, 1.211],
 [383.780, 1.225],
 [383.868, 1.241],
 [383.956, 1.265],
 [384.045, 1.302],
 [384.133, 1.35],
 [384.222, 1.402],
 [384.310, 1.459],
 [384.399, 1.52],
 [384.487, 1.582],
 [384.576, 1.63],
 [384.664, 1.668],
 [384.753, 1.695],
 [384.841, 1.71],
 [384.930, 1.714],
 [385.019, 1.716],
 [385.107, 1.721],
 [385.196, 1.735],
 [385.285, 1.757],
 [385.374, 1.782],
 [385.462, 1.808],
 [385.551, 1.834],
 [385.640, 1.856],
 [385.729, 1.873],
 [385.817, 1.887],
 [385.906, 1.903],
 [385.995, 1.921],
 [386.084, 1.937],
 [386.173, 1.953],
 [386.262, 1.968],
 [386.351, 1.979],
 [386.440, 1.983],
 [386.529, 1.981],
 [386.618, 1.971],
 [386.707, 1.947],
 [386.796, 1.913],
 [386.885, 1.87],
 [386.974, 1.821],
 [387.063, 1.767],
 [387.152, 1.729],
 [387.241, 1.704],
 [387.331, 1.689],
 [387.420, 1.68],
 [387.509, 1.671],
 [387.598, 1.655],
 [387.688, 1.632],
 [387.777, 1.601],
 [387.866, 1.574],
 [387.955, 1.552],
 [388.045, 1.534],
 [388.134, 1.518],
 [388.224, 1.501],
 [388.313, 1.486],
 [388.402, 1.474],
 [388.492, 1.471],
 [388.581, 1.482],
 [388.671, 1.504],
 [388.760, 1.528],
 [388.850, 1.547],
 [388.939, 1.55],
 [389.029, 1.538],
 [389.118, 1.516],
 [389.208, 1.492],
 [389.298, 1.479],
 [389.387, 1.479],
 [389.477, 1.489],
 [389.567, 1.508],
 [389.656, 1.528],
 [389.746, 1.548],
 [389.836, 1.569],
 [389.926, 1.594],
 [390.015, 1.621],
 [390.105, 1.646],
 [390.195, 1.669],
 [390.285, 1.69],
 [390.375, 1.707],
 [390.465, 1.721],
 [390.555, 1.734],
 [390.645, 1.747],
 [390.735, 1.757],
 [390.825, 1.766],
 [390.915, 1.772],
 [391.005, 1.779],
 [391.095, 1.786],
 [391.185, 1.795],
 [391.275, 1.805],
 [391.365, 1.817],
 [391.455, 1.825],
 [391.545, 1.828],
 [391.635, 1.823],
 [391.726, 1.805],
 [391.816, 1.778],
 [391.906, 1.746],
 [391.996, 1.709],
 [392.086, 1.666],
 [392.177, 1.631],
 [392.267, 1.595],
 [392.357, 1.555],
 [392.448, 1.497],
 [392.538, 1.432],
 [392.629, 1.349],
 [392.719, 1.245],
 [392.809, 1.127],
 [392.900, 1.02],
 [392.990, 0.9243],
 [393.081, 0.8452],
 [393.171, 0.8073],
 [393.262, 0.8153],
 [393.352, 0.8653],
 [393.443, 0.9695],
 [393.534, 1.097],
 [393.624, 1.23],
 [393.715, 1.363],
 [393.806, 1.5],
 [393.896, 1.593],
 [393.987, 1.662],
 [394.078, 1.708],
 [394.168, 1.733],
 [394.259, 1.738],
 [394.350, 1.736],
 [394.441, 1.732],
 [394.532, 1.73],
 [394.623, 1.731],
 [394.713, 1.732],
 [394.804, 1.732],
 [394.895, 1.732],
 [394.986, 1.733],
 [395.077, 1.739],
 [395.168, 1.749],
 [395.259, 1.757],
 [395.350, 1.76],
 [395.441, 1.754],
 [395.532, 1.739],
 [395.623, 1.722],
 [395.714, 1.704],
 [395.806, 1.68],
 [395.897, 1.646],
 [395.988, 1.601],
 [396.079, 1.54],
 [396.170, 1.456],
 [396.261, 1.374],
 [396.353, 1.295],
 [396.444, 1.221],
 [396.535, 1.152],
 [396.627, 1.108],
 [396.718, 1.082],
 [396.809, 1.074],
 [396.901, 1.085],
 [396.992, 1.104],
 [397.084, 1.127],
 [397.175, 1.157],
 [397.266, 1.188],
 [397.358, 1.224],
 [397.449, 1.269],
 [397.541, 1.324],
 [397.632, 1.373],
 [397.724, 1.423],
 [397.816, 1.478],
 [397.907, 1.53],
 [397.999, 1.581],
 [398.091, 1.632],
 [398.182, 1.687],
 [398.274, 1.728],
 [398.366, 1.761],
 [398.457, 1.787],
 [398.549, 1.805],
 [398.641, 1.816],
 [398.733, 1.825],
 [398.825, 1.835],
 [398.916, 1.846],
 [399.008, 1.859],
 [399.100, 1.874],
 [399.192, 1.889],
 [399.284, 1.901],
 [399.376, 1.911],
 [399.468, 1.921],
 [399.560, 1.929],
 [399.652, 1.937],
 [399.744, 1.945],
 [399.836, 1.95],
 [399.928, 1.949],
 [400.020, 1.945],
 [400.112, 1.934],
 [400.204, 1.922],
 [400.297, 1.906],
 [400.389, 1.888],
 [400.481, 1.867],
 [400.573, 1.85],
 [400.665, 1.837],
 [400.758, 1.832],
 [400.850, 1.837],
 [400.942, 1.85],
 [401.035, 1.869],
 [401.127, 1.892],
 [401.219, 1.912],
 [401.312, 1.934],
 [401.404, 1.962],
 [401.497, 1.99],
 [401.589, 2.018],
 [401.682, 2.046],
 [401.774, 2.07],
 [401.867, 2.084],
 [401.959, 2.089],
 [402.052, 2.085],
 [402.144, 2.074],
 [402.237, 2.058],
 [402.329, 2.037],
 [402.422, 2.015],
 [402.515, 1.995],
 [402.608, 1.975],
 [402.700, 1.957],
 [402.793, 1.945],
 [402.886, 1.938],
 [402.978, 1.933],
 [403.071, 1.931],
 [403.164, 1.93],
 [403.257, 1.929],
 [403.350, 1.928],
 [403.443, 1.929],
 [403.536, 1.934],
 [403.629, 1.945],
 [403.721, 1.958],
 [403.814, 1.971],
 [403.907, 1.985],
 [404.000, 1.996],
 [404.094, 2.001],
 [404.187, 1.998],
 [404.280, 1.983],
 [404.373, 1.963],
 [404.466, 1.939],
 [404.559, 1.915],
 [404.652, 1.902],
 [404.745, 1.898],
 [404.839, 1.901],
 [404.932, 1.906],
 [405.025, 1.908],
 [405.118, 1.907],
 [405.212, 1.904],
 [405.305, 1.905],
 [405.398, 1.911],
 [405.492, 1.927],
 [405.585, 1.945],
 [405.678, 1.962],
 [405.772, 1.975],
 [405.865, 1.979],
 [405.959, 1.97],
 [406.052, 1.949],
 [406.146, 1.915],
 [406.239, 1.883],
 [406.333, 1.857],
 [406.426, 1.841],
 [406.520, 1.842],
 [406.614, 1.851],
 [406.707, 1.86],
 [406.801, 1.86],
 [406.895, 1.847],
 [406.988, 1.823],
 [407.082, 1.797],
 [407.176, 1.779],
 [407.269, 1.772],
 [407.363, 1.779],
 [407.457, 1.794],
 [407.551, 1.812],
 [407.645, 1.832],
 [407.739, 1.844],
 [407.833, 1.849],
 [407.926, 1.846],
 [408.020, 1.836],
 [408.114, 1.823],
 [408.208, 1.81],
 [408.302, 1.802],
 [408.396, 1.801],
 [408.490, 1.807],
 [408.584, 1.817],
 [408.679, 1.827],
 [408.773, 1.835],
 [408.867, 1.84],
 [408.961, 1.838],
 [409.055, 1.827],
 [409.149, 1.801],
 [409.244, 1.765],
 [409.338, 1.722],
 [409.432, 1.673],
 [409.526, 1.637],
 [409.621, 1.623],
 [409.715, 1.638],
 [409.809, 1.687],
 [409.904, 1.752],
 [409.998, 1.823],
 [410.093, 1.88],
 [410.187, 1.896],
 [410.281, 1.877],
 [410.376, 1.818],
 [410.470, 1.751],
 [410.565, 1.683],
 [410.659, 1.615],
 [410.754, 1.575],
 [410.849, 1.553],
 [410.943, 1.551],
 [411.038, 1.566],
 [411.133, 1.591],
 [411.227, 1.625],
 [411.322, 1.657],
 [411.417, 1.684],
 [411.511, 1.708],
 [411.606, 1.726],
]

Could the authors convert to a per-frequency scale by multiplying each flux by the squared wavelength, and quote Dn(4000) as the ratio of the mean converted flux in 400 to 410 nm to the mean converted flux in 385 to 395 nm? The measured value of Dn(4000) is 1.3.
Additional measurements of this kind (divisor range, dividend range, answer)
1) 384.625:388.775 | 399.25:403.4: 1.21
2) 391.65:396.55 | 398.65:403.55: 1.34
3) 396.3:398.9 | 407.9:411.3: 1.30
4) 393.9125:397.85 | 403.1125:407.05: 1.34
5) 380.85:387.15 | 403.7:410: 1.31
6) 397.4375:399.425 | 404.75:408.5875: 1.15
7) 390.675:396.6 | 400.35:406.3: 1.32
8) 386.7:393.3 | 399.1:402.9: 1.31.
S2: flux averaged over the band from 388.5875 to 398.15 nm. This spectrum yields 1.51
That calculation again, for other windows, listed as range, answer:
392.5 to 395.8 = 1.47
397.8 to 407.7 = 1.9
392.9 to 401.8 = 1.61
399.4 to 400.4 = 1.93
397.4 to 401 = 1.78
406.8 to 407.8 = 1.81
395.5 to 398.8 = 1.45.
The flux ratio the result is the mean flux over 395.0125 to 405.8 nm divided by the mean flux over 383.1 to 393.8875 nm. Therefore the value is 1.14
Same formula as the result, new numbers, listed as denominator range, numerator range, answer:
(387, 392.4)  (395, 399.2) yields 0.93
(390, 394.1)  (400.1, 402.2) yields 1.28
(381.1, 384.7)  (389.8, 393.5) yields 1.08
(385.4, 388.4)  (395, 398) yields 0.80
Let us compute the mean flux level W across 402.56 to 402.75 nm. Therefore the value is 1.97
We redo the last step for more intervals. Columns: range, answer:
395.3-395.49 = 1.76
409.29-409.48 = 1.7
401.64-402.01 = 2.07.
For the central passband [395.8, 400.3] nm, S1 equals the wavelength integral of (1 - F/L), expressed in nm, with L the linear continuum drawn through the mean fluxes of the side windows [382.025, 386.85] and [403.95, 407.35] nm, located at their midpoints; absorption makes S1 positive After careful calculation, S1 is 0.50 nm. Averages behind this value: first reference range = 1.58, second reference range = 1.9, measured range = 1.59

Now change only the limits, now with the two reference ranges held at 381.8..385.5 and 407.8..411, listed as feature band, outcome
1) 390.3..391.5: -0.18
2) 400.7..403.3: -0.46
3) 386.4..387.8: -0.28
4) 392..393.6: 0.35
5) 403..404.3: -0.20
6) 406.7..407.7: -0.05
